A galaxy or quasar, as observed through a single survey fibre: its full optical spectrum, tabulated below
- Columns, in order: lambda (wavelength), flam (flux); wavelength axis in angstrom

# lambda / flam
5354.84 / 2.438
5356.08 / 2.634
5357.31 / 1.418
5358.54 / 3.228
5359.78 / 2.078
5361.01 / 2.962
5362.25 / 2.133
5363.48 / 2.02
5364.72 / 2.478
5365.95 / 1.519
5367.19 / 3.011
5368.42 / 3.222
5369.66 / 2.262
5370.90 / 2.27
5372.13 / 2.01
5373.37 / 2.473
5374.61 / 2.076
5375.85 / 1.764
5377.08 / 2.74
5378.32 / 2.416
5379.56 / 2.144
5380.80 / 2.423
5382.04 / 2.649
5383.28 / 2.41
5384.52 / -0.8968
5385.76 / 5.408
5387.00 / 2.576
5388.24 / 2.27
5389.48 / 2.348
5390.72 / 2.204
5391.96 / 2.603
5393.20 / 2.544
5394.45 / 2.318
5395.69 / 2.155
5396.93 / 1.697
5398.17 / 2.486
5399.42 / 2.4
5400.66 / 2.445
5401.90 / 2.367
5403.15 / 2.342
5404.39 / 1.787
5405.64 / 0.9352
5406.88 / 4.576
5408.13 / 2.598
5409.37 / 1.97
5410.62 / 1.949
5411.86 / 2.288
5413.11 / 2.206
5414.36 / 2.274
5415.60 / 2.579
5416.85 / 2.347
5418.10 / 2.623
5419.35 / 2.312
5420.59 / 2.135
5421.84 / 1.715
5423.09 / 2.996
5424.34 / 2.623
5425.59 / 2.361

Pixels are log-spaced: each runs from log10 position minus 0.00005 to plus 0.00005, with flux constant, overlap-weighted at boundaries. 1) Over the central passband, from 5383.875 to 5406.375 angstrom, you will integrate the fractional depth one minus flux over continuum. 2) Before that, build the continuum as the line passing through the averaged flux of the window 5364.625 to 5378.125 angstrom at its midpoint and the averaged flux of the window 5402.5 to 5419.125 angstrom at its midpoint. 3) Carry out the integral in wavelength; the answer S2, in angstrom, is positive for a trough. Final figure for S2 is 1.1 angstrom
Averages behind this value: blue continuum 2.35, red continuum 2.34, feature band 2.23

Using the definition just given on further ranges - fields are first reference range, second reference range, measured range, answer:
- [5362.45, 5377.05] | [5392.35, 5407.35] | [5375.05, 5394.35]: -0.5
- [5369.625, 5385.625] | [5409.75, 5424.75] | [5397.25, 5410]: -0.6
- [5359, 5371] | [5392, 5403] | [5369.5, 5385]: 2.0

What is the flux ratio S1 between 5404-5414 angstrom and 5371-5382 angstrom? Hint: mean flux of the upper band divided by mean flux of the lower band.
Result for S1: 1.0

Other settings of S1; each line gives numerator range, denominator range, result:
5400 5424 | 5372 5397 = 1.01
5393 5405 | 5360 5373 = 0.94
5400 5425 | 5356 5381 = 1.01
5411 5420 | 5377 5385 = 1.19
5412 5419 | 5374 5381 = 1.06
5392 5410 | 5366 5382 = 0.98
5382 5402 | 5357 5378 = 1.00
